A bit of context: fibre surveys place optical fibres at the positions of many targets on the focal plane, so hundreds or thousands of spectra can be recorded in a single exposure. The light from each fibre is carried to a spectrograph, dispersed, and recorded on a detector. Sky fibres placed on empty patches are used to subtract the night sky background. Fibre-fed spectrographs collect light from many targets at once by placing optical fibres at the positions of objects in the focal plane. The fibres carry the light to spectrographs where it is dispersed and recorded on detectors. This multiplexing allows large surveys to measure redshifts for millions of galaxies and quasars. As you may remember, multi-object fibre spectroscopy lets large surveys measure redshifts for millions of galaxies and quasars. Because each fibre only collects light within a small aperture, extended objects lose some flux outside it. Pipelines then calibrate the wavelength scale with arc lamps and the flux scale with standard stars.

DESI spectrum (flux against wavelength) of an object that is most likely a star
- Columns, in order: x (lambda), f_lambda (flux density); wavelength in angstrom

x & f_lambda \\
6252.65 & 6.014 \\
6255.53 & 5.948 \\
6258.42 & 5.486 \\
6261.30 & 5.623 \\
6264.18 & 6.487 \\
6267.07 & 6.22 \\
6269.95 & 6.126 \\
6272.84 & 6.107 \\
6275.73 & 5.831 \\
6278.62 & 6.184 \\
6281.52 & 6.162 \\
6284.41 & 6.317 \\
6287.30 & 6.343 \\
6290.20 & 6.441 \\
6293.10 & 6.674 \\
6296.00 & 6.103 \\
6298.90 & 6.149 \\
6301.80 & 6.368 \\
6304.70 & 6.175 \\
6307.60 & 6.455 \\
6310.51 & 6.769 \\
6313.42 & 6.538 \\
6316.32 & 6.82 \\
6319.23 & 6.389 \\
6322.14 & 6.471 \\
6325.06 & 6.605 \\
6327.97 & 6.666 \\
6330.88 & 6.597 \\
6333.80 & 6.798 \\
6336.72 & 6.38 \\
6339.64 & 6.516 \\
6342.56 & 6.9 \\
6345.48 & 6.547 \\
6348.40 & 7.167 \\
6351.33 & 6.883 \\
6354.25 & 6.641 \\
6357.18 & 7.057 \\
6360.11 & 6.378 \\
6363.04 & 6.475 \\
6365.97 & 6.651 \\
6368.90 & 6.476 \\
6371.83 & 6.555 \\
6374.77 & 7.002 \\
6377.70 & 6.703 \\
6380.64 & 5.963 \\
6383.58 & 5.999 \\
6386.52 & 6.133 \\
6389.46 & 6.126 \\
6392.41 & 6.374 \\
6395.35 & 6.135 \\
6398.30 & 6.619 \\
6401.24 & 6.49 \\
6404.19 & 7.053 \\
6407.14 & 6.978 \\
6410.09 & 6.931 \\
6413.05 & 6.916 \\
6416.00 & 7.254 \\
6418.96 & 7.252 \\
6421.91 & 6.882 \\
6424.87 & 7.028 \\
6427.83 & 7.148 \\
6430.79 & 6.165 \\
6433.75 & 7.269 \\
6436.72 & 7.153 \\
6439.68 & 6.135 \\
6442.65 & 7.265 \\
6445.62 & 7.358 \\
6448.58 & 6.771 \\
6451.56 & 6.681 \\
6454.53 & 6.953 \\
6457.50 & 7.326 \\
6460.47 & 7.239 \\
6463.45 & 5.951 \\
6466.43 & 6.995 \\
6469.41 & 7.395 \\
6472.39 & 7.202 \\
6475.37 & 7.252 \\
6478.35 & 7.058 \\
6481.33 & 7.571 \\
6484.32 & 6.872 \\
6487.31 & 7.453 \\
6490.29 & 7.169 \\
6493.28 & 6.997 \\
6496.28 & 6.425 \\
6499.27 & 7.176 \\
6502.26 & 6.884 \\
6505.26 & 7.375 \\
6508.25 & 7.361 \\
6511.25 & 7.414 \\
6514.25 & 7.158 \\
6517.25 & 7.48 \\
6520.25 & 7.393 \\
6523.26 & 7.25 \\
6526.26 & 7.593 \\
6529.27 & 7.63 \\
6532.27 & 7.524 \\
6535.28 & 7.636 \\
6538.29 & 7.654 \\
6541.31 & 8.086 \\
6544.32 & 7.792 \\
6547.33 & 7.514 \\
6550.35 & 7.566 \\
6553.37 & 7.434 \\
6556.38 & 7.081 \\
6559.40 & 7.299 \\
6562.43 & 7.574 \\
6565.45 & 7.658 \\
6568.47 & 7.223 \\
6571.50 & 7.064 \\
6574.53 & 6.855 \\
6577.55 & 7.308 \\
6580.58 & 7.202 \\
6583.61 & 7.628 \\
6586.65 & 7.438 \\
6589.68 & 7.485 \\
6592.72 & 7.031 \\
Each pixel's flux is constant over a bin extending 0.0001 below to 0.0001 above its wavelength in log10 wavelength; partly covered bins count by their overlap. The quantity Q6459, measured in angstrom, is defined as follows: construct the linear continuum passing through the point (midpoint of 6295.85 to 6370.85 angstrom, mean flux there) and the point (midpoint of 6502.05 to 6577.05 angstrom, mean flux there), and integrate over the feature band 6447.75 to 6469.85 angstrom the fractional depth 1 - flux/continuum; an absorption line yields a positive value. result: 0.6 angstrom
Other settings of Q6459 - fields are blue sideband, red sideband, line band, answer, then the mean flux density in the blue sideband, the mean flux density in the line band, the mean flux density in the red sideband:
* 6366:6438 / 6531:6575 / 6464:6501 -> 0.1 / 6.69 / 7.1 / 7.48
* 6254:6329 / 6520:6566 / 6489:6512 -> 0.8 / 6.28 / 7.09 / 7.54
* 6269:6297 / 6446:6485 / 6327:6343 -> -0.4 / 6.23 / 6.62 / 7.03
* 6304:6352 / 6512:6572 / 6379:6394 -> 1.6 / 6.63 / 6.12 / 7.49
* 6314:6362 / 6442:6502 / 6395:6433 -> 0.1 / 6.67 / 6.86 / 7.05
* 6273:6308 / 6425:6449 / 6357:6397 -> 1.4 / 6.26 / 6.41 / 6.92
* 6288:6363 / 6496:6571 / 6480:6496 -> 0.2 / 6.57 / 7.14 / 7.42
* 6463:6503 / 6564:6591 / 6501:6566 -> -2.5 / 7.06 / 7.47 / 7.32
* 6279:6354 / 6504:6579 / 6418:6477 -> 0.7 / 6.53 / 6.97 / 7.44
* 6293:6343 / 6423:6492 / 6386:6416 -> 0.8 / 6.51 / 6.62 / 7.02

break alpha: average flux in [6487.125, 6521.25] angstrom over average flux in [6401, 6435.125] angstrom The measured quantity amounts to 1.0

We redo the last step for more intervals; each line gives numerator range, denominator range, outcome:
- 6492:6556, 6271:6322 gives 1.17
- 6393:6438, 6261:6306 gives 1.10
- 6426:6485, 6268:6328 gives 1.10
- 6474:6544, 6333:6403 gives 1.12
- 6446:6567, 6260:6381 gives 1.12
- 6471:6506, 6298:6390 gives 1.09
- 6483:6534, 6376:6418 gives 1.10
